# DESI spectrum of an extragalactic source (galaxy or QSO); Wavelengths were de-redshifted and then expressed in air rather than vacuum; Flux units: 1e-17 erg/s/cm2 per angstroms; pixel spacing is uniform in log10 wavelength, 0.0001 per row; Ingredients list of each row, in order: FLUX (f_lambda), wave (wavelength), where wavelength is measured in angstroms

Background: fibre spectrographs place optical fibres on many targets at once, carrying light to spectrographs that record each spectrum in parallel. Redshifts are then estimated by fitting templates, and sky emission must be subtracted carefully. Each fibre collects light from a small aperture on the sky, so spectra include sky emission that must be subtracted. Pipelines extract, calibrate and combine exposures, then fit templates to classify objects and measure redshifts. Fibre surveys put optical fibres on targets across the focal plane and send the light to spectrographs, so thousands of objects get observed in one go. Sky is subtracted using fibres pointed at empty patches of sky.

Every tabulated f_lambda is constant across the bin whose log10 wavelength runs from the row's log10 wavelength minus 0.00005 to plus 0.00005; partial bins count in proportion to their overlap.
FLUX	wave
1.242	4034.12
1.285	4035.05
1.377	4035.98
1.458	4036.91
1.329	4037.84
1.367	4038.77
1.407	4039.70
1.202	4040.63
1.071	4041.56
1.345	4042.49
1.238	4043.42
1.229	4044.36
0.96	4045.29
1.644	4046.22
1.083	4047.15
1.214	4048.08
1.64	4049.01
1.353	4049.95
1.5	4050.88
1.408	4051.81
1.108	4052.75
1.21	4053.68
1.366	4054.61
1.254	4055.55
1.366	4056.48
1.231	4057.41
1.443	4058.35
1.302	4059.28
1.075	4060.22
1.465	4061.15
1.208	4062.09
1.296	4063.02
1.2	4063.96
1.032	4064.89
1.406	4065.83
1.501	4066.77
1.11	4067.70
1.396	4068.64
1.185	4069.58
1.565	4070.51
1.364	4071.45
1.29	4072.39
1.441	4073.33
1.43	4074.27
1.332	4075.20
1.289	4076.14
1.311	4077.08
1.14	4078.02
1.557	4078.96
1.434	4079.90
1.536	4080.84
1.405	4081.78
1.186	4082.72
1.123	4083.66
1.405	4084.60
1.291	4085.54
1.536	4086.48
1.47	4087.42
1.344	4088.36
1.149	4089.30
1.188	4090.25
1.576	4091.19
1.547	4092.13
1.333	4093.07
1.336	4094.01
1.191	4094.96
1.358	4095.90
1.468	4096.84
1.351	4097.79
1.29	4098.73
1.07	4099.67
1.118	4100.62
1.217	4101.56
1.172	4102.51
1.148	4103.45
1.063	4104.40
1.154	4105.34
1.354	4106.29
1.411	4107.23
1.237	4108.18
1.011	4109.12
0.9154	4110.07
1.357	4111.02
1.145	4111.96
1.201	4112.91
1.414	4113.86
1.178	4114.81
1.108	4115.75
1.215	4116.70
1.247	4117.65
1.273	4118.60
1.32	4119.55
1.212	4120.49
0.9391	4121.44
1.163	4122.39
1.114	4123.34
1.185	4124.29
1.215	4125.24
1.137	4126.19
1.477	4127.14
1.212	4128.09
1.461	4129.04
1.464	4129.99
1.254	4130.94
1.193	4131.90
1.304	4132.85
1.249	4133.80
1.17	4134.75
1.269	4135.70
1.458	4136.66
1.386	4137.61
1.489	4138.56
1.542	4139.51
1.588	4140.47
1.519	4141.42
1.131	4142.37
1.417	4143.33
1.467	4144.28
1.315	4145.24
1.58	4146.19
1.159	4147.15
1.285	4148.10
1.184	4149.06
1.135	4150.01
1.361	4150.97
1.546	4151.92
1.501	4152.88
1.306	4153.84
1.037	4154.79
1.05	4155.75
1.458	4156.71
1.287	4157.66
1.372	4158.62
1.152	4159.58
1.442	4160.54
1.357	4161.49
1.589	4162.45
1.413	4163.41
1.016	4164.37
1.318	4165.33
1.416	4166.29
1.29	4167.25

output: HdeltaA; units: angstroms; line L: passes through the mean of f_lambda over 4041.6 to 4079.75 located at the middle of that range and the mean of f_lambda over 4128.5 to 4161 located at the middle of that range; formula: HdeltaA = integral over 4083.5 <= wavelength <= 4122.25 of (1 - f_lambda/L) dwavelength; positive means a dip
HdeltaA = 2.04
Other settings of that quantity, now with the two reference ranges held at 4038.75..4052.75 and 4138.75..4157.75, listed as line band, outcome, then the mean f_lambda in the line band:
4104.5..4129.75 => 2.2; 1.22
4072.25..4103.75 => -0.1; 1.33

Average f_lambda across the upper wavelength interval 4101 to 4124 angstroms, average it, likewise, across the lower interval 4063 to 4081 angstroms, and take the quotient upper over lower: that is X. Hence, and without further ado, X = 0.89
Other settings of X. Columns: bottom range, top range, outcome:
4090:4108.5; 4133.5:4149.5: 1.07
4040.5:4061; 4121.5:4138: 0.98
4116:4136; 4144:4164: 1.07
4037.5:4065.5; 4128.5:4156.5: 1.04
